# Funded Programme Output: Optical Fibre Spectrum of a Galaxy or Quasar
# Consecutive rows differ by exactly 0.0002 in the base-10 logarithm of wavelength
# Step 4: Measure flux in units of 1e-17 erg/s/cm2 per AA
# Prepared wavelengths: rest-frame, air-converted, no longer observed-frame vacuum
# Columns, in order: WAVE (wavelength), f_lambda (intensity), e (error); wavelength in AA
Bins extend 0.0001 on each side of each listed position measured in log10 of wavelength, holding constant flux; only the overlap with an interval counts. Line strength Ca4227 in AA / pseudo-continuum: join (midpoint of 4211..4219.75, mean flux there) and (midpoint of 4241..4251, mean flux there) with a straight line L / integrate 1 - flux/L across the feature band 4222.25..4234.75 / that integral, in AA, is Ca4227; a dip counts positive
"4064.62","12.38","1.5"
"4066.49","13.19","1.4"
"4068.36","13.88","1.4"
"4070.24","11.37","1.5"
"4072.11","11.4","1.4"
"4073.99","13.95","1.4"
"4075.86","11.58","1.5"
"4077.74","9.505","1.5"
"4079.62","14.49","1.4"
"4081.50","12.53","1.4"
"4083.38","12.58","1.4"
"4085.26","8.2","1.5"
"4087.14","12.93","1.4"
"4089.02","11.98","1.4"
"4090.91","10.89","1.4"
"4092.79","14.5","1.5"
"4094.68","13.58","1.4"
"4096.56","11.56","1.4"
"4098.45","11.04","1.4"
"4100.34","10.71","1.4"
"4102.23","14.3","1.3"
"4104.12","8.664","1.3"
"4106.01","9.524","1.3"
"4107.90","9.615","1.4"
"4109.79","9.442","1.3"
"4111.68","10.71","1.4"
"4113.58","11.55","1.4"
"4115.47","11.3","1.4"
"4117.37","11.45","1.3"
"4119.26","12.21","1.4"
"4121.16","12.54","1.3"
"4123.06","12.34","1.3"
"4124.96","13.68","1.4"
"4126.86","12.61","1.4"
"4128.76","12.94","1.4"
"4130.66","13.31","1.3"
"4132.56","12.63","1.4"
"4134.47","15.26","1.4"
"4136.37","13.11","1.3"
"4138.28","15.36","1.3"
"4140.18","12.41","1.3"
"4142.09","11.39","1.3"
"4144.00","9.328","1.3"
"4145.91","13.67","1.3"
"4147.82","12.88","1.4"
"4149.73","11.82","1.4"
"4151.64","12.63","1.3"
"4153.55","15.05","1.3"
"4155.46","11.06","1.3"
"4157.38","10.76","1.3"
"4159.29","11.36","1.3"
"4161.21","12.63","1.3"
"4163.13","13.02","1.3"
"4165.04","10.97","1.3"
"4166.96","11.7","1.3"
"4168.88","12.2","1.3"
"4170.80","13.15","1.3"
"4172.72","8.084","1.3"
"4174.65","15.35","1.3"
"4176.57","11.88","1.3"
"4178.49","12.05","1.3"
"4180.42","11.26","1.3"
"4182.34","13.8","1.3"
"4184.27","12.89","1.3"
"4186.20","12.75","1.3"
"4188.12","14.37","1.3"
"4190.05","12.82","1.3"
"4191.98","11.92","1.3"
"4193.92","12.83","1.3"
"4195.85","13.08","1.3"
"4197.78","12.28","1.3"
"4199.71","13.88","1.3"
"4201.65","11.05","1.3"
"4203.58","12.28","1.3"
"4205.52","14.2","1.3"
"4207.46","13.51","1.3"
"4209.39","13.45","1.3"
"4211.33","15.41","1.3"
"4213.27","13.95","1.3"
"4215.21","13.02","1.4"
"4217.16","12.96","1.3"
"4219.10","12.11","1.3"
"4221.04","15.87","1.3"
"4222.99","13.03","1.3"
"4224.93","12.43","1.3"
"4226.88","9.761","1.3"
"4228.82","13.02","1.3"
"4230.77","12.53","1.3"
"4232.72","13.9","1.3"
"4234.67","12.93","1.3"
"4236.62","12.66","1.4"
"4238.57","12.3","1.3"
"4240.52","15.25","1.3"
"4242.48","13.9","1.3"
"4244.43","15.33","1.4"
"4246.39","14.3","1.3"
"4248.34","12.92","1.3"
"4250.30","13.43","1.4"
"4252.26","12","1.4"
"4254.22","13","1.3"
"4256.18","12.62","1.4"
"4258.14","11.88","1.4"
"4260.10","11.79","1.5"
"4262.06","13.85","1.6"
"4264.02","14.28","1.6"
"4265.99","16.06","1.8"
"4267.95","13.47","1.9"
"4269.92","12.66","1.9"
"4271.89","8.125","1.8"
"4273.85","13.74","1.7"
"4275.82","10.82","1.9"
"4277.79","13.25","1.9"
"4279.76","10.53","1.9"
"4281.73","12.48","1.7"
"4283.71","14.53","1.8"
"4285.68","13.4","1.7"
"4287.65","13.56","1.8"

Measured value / 1.1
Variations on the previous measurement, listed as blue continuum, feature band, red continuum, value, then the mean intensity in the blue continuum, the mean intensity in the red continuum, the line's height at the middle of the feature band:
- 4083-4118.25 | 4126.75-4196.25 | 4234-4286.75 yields -3.6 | 11.3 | 13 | 11.9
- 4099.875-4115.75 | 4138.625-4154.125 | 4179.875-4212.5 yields -1.0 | 10.6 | 13.1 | 11.7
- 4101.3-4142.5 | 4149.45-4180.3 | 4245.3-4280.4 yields 0.5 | 12.1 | 12.7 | 12.3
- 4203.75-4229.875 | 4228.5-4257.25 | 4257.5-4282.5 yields -1.0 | 13.3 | 12.5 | 12.9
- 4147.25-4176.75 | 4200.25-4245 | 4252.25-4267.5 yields -1.4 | 12.2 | 13.3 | 12.8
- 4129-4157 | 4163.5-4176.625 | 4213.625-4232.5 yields 0.9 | 12.8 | 12.8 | 12.8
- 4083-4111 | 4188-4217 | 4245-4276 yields -2.0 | 11.3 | 12.9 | 12.3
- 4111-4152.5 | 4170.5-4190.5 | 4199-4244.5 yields 0.5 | 12.5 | 13.2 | 12.9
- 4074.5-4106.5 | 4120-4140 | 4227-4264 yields -2.0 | 11.7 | 13.2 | 12.1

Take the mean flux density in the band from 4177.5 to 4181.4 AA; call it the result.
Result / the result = 11.7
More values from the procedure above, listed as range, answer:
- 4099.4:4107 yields 10.8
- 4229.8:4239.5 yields 12.9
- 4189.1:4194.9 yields 12.5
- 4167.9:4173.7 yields 11.1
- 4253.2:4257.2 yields 12.8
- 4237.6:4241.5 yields 13.8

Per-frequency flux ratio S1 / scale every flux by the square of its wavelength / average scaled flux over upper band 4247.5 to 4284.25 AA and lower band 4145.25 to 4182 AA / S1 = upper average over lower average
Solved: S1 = 1.09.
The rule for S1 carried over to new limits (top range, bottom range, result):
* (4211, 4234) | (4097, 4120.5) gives 1.27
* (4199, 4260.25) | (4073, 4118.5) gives 1.22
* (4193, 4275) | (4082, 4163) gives 1.15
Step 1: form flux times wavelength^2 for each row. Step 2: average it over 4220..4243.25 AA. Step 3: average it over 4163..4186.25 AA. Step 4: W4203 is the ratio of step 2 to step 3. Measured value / 1.1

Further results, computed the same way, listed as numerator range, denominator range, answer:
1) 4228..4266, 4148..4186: 1.13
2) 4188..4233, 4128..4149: 1.04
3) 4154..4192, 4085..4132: 1.08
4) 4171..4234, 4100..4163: 1.10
